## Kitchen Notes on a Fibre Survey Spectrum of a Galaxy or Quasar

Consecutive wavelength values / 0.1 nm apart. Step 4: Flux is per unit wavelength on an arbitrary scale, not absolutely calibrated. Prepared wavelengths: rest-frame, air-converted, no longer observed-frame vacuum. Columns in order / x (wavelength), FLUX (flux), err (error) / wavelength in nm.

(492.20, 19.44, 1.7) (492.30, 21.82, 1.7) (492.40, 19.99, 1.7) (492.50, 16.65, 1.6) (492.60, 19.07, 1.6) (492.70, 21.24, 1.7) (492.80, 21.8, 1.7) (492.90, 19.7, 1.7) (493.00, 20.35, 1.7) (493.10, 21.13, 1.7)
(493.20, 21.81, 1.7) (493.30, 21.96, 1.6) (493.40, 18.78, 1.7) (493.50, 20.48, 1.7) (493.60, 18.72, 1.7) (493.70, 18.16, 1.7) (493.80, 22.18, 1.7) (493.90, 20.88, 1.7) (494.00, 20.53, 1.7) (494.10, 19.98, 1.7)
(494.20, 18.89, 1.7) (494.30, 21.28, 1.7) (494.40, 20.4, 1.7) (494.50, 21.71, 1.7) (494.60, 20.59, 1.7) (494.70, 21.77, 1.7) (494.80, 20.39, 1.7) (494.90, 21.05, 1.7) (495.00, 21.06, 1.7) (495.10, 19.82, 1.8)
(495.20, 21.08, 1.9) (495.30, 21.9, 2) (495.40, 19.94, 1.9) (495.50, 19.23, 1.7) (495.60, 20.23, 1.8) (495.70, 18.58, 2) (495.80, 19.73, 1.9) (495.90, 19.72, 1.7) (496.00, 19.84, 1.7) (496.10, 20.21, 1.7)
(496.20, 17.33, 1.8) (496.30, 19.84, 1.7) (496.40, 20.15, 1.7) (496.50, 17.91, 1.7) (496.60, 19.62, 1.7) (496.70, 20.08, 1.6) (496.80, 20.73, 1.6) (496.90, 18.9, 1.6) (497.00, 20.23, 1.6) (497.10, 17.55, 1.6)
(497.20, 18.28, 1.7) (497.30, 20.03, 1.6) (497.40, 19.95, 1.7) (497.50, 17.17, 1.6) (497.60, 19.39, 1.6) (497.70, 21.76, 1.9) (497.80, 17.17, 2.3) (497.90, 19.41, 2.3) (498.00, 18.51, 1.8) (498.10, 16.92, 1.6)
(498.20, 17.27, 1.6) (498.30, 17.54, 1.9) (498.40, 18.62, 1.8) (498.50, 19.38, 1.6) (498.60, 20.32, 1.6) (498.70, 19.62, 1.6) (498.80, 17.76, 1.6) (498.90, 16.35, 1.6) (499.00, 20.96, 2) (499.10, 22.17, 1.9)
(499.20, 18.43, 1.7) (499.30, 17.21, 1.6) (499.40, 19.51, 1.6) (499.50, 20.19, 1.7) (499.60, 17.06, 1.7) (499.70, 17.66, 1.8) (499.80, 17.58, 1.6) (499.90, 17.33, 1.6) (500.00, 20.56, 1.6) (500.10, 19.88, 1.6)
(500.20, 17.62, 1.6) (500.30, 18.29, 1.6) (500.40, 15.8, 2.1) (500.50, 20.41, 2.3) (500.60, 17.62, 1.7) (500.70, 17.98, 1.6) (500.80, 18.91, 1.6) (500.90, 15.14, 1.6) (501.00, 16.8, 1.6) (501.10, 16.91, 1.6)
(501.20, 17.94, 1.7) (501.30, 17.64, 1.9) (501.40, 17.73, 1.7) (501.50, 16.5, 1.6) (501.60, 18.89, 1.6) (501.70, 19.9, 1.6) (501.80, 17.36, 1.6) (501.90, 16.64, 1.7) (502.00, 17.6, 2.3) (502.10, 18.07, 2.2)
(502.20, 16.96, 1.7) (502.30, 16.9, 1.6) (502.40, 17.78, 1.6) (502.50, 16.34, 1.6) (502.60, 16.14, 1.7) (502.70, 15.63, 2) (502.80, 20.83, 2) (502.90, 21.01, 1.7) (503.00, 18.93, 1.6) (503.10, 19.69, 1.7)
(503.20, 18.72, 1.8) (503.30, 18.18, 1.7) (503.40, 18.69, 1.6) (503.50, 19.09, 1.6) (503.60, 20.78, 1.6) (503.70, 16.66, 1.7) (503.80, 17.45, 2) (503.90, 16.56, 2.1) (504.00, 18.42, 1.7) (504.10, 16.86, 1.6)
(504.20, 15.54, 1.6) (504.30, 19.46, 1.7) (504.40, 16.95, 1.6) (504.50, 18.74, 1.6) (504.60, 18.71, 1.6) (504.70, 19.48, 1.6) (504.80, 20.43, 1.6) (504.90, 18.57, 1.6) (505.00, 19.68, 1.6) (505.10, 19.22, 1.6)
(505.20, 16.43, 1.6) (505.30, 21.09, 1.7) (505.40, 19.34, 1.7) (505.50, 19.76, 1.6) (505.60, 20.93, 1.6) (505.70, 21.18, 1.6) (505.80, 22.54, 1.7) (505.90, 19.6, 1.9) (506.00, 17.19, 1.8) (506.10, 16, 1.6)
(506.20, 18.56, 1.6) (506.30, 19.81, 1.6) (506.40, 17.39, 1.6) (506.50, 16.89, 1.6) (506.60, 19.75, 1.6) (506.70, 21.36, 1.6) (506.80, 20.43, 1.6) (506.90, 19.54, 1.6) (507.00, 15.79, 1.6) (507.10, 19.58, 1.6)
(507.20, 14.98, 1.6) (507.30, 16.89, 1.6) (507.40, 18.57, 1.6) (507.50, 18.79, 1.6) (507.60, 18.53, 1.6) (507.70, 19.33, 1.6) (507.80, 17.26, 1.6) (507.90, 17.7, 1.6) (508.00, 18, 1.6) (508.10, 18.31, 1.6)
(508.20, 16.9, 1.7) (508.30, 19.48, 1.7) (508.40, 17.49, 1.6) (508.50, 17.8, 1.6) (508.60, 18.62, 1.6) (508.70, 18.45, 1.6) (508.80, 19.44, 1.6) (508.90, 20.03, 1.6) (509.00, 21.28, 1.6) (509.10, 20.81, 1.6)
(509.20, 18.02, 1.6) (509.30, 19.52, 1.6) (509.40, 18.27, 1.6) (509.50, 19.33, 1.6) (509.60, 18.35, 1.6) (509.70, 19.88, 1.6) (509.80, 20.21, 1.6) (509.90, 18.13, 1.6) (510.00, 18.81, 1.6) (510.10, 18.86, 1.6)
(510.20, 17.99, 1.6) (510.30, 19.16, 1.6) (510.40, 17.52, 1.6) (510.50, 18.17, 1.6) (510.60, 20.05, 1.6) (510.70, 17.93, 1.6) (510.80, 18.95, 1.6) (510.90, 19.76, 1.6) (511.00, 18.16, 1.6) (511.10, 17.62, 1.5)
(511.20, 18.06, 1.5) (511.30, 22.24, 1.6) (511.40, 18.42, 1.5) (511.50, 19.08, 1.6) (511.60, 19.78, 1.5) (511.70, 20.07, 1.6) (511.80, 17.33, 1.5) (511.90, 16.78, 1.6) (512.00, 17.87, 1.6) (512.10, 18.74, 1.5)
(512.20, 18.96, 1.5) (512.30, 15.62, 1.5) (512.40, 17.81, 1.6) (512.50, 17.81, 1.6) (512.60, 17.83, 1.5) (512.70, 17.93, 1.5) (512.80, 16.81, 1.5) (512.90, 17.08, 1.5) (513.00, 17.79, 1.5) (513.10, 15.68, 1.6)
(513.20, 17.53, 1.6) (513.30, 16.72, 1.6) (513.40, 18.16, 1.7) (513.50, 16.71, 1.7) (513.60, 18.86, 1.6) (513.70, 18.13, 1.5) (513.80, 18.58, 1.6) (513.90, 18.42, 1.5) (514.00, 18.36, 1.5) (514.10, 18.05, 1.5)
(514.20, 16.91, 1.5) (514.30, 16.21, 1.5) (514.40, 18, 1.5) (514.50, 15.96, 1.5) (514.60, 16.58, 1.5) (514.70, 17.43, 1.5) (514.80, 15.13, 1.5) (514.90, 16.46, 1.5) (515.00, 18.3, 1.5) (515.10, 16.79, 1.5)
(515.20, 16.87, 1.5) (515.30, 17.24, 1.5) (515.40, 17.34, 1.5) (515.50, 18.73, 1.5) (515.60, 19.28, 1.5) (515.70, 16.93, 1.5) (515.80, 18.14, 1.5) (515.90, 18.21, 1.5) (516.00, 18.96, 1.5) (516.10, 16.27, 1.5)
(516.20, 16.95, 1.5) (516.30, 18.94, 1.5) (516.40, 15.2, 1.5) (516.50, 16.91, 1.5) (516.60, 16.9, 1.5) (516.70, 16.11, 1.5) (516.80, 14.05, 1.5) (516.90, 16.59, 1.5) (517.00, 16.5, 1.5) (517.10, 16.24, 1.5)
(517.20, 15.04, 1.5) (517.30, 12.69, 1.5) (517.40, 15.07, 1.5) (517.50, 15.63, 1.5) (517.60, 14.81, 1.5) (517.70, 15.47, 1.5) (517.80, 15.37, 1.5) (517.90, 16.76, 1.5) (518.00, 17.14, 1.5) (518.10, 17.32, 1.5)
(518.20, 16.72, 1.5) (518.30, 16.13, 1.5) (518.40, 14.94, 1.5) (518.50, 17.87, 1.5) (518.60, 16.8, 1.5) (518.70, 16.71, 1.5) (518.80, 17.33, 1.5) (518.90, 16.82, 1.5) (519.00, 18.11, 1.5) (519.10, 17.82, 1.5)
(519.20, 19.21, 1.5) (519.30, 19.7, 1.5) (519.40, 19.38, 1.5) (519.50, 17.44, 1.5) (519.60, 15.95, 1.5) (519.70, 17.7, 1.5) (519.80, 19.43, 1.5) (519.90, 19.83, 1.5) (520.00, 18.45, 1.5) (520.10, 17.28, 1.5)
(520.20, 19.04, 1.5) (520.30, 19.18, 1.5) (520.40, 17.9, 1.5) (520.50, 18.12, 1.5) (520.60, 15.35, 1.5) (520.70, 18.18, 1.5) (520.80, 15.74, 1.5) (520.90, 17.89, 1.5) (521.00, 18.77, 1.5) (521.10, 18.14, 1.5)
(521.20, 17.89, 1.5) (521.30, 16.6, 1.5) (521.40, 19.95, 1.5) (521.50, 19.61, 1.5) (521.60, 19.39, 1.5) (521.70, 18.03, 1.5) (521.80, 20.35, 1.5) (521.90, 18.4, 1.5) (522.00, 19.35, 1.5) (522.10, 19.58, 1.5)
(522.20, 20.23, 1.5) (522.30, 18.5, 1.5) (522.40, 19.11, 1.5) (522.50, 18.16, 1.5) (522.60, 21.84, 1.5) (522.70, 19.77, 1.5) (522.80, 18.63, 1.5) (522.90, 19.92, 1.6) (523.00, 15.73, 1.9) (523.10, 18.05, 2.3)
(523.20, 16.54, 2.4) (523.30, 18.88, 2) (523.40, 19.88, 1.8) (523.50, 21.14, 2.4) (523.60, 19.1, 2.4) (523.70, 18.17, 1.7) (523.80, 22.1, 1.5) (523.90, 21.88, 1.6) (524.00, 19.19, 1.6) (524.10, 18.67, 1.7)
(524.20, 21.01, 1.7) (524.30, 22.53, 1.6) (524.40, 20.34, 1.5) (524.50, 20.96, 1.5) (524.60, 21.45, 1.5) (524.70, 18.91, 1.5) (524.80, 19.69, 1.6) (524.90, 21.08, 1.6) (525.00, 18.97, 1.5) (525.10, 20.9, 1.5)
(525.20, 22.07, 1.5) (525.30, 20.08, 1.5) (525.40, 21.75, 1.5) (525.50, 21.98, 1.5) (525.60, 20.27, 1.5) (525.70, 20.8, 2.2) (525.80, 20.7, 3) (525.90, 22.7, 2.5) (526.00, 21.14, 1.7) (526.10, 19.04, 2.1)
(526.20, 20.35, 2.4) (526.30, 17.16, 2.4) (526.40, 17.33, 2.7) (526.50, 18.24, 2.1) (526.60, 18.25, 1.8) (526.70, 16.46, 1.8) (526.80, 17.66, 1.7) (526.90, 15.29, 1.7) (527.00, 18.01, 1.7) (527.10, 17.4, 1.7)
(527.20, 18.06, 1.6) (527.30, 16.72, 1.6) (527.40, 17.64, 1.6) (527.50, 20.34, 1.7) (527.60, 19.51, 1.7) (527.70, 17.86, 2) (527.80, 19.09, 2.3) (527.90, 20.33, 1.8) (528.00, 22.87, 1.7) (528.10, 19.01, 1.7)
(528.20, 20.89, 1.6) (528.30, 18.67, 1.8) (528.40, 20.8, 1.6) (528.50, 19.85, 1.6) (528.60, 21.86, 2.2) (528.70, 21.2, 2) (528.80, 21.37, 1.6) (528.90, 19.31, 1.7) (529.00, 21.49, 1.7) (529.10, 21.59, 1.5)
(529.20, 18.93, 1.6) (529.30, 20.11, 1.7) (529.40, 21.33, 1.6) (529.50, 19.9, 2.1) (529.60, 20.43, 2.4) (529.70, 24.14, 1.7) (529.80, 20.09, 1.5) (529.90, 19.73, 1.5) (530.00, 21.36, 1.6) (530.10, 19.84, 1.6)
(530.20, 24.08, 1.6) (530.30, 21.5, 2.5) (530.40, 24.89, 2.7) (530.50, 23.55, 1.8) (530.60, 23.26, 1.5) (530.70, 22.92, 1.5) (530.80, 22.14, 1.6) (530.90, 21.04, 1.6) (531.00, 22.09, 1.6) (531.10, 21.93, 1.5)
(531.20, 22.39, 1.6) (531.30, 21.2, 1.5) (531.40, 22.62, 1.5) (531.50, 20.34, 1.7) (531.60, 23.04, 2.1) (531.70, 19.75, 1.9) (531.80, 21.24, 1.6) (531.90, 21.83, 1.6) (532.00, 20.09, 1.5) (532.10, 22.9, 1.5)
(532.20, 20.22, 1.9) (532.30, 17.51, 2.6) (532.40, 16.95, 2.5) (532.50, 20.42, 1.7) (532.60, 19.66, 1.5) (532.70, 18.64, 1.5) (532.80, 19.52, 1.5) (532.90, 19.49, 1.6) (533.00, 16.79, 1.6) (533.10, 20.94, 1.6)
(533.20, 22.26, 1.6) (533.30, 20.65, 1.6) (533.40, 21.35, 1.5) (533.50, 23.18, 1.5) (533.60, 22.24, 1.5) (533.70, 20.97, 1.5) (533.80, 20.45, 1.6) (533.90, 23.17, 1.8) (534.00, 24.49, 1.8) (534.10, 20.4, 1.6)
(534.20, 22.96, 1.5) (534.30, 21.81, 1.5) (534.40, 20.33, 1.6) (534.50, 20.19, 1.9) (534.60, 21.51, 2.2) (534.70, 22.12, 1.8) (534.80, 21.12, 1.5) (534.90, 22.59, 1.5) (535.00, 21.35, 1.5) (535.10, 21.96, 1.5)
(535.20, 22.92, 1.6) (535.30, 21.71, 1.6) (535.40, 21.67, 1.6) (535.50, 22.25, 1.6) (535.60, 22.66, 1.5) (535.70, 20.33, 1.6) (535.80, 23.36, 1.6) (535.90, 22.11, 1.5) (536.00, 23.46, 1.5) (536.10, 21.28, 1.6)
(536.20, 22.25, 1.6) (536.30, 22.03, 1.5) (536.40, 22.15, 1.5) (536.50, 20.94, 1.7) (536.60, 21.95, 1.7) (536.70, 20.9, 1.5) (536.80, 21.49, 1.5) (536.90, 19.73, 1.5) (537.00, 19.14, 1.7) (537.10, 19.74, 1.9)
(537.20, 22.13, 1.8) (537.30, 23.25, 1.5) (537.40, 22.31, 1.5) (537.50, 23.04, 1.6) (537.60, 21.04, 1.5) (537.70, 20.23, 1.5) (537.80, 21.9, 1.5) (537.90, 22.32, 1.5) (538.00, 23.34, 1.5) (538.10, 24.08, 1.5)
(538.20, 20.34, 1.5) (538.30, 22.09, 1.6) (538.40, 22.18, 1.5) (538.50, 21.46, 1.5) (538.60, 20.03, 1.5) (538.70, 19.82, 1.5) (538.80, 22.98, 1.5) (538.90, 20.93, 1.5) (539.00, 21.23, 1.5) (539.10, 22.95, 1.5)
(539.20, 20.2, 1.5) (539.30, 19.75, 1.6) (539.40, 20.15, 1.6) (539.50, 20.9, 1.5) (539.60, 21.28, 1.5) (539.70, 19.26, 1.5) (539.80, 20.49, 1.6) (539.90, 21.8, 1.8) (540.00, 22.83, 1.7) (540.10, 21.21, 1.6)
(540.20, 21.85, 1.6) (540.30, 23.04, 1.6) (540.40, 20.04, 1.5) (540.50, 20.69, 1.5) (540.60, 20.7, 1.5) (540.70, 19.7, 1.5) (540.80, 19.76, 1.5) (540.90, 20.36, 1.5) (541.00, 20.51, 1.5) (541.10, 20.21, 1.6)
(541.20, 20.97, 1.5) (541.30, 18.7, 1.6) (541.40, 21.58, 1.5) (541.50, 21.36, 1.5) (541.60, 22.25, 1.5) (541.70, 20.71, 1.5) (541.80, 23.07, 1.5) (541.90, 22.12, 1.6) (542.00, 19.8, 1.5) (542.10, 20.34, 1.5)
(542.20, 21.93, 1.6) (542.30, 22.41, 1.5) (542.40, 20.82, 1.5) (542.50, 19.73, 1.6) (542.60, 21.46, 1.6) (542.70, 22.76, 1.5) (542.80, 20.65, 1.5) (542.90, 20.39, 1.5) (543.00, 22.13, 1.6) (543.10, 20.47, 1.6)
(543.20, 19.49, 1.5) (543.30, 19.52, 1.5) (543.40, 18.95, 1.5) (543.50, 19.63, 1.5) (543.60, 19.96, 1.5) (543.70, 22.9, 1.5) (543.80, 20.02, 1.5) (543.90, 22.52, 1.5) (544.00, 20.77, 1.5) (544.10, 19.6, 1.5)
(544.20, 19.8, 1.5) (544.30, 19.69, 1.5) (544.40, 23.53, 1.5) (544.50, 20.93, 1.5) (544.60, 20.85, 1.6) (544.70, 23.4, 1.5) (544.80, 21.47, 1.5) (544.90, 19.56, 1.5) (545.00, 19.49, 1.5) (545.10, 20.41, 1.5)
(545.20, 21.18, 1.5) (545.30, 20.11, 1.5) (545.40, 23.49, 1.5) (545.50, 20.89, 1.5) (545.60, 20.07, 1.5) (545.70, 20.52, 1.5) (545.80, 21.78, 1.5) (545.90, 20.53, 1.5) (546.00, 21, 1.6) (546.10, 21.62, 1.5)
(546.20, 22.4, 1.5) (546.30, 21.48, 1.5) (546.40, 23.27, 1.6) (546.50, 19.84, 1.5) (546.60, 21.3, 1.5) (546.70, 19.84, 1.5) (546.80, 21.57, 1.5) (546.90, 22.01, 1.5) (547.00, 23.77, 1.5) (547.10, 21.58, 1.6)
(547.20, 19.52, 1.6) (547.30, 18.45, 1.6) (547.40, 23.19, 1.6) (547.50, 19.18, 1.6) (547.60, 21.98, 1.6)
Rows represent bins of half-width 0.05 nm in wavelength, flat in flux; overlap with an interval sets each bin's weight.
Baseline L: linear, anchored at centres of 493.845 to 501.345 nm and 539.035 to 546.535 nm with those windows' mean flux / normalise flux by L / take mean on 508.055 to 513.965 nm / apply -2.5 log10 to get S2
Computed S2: 0.07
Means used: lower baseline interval 19.2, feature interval 18.4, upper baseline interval 21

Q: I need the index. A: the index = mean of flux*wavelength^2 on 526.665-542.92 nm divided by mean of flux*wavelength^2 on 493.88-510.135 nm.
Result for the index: 1.27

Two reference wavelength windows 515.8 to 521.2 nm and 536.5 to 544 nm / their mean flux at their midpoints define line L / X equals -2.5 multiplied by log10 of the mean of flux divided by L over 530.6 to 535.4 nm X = -0.08 mag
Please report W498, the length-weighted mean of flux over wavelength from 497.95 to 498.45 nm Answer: 17.8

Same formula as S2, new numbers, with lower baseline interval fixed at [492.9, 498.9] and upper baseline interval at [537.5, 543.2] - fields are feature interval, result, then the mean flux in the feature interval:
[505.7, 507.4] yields 0.08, 18.6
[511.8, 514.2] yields 0.15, 17.6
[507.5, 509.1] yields 0.08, 18.7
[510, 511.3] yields 0.08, 18.7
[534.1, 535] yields -0.03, 21.5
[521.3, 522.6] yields 0.07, 19.2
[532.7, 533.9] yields 0.01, 20.7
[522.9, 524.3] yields 0.07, 19.4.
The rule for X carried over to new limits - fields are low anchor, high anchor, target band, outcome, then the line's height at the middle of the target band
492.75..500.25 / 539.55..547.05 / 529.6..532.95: -0.03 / 20.6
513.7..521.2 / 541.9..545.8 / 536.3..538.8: -0.08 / 20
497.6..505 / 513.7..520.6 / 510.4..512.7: -0.06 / 17.5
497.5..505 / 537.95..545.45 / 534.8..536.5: -0.07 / 20.6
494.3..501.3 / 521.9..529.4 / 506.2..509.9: 0.04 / 19.3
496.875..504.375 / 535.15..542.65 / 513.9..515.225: 0.14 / 19.4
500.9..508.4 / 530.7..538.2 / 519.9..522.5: 0.09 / 20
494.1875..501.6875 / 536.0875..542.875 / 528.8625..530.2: 0.00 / 20.7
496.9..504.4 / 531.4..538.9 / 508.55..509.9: -0.02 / 19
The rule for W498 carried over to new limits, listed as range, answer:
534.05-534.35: 21.7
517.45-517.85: 15.3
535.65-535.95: 21.9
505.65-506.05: 20.1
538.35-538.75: 20.9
